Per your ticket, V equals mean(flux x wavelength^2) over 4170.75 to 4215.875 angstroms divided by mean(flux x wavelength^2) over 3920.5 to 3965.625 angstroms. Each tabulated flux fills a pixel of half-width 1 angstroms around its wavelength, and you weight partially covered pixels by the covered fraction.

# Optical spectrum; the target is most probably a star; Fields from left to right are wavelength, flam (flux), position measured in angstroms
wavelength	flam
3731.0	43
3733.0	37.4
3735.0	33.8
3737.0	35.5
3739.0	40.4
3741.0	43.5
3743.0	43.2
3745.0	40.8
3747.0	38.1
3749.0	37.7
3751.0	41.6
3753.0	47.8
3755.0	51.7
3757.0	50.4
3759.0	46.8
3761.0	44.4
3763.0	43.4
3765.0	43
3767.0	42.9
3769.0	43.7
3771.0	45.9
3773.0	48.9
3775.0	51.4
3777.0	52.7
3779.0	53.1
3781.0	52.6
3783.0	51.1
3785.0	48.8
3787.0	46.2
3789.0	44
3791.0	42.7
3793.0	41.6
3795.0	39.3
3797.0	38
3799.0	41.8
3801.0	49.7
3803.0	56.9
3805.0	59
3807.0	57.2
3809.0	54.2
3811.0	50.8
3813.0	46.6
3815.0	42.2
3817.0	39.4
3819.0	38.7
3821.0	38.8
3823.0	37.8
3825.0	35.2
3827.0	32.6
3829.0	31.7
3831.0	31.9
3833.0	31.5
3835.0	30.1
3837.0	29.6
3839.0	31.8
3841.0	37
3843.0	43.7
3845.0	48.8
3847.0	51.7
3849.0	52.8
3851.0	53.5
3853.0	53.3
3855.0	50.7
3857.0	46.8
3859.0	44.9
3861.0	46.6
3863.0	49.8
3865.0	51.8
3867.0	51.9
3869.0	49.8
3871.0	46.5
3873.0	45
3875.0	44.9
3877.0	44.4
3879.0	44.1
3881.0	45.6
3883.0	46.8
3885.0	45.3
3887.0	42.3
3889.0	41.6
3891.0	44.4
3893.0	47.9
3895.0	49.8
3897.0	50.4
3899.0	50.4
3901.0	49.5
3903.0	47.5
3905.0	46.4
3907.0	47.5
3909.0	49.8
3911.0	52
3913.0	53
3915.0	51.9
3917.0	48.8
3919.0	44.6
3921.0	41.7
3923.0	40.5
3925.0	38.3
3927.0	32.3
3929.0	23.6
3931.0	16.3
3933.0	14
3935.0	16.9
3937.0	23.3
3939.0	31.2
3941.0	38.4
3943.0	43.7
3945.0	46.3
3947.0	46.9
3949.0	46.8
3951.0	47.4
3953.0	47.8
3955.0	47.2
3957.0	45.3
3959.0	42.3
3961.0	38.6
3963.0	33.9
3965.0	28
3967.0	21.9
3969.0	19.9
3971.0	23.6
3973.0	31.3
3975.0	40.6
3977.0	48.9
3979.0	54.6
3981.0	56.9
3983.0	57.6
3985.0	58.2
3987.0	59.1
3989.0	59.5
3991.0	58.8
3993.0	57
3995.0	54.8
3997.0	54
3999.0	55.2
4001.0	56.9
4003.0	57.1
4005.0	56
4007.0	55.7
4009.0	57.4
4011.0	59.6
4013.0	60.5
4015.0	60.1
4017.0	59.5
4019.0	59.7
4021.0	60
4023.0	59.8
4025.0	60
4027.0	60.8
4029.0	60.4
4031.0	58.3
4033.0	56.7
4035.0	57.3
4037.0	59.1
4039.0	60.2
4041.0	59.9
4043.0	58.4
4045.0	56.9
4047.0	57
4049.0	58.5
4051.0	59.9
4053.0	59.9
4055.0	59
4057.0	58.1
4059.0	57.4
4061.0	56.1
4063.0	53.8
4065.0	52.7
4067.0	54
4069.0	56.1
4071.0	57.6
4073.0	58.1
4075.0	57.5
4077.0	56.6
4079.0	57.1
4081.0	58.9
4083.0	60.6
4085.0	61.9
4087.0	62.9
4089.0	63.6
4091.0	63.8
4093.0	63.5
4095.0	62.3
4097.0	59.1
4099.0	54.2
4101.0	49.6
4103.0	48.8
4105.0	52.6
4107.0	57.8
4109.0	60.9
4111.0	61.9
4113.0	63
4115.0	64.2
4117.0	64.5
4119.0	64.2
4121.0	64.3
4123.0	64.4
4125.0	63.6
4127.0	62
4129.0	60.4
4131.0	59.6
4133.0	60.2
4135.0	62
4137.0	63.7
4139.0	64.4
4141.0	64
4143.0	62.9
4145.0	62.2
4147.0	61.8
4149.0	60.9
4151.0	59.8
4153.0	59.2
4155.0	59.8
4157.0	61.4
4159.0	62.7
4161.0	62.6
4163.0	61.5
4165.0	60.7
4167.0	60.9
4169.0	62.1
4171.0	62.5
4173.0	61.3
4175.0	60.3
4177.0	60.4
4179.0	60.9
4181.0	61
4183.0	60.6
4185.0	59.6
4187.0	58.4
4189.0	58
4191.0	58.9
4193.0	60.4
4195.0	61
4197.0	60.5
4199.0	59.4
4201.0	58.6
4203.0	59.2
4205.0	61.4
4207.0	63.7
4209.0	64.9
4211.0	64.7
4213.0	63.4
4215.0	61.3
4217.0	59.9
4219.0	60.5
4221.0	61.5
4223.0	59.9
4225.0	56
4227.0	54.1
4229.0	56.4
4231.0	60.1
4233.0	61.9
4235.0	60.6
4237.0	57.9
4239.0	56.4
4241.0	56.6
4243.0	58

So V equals 1.9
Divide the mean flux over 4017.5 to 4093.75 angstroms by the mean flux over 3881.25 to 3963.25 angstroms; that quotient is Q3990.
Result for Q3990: 1.4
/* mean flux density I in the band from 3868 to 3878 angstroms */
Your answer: 46.1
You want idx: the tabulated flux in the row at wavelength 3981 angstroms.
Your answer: 56.9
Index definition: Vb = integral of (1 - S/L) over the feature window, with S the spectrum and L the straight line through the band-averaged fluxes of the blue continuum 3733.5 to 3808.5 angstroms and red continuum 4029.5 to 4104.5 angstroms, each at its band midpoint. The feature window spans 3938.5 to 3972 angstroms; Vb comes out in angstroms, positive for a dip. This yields 9.4 angstroms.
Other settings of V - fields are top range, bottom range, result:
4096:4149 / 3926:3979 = 1.89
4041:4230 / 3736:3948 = 1.60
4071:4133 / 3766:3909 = 1.51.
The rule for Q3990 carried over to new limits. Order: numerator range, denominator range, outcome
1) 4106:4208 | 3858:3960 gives 1.42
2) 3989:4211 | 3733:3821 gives 1.31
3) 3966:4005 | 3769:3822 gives 1.03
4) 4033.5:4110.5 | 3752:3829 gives 1.26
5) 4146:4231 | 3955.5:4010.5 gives 1.27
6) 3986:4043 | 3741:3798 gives 1.29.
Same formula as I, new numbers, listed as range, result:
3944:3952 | 46.8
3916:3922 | 45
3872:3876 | 45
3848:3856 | 52.6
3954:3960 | 44.9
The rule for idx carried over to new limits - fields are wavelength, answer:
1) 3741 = 43.5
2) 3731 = 43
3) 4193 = 60.4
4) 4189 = 58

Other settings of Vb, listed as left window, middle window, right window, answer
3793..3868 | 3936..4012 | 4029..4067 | 9.80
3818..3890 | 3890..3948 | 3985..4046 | 9.42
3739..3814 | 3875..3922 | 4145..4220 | 3.54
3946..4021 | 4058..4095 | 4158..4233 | -2.94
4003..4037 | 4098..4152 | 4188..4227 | -0.80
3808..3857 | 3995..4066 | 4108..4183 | -4.70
